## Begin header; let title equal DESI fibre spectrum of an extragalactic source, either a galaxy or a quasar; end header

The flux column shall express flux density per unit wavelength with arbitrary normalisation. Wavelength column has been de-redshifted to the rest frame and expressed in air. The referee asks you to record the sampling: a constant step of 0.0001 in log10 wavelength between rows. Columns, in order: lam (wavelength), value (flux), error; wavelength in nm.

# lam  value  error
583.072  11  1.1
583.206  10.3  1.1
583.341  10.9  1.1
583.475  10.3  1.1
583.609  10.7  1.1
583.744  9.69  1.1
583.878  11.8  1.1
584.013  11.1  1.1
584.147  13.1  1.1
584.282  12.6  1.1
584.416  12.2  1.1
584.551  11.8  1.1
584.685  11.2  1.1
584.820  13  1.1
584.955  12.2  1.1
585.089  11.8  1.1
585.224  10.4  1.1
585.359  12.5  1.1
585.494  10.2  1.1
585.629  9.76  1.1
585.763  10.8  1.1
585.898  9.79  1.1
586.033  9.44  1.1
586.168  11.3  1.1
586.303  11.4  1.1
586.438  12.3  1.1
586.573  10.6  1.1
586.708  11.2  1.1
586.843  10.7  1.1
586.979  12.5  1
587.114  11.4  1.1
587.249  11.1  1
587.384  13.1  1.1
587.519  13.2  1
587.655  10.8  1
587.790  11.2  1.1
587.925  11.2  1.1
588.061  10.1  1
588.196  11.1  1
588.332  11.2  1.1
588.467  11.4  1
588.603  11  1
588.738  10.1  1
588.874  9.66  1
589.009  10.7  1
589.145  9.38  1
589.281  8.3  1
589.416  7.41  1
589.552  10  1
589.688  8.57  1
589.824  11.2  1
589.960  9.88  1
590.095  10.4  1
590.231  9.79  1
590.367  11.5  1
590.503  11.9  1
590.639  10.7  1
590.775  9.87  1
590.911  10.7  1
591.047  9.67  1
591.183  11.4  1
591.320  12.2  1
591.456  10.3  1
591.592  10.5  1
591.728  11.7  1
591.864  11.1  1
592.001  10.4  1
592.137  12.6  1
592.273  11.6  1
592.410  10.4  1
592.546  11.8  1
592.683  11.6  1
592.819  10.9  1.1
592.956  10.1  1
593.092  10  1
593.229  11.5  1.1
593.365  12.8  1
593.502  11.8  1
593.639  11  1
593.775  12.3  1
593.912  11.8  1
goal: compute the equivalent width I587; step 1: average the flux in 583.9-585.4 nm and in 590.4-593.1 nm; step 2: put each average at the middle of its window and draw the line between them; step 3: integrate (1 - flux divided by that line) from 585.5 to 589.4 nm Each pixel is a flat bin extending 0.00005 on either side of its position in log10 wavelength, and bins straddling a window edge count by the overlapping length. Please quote 0.26 nm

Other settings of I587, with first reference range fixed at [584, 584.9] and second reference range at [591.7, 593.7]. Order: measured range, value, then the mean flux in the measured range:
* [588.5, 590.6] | 0.291 nm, 10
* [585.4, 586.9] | 0.162 nm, 10.7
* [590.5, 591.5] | 0.059 nm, 10.8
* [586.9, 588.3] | 0.035 nm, 11.5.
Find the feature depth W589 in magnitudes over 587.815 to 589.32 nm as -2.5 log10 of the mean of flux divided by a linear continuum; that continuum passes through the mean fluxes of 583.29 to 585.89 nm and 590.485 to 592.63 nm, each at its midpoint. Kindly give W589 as 0.07 mag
